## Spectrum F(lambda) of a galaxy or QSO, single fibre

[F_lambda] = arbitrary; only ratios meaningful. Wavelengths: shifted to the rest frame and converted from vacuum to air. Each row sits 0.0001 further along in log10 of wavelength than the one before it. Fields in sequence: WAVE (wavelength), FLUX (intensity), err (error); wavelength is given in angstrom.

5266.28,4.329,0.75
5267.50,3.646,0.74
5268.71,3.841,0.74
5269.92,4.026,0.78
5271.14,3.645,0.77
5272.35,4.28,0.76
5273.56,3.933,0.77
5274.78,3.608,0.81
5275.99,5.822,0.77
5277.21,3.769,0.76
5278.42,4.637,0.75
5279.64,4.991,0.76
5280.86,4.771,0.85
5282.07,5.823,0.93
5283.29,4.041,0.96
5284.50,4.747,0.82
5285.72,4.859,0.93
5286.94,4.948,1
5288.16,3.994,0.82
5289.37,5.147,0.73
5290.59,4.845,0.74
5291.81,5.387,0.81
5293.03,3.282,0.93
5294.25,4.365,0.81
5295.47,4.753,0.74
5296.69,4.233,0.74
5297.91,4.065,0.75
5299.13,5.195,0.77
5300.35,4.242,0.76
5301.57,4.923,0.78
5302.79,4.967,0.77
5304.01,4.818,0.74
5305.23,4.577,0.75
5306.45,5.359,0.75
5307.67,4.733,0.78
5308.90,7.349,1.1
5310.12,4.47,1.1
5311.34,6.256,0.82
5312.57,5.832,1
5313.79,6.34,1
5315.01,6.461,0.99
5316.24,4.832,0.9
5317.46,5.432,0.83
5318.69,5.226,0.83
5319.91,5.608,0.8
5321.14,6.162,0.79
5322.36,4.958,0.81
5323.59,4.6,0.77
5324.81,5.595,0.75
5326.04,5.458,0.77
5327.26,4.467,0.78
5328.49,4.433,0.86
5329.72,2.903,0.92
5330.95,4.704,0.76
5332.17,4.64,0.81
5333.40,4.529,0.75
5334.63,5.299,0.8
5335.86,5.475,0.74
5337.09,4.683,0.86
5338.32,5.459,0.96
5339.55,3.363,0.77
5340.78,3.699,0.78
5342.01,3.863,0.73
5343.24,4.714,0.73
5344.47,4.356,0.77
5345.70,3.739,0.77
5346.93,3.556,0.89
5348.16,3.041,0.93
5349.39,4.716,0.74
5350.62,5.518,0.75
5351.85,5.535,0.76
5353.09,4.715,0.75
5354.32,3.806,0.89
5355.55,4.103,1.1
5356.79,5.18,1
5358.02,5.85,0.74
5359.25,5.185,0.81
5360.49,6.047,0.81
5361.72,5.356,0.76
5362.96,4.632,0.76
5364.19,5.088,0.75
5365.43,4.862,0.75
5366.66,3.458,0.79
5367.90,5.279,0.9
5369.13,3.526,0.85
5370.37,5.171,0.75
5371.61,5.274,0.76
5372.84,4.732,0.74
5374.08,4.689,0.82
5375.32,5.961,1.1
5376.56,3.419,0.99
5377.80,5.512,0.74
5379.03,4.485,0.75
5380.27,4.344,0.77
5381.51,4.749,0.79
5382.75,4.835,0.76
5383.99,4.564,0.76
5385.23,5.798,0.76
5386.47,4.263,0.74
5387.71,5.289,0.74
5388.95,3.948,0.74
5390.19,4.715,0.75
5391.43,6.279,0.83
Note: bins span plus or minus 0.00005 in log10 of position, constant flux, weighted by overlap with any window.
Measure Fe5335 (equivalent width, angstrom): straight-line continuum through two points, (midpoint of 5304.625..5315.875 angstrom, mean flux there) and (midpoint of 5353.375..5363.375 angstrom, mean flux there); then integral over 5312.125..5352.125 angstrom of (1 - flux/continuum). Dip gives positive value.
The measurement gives 4.3 angstrom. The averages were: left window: 5.69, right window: 5.02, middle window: 4.81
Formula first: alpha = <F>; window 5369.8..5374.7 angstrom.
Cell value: 4.96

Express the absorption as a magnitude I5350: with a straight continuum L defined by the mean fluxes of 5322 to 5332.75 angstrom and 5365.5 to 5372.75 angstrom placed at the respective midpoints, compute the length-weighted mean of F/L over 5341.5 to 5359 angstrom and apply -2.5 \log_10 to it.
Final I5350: 0.03 mag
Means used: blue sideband 4.63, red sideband 4.58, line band 4.5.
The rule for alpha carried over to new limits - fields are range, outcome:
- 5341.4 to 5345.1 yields 4.31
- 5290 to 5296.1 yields 4.52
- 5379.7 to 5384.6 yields 4.62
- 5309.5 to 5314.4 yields 5.73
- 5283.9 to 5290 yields 4.74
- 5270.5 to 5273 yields 3.97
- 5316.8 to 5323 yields 5.47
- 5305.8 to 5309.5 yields 5.79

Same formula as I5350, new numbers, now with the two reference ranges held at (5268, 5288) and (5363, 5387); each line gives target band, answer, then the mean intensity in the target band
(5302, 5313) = -0.18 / 5.36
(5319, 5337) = -0.07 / 4.92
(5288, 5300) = -0.01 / 4.54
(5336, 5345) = 0.07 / 4.37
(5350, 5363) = -0.09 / 5.1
